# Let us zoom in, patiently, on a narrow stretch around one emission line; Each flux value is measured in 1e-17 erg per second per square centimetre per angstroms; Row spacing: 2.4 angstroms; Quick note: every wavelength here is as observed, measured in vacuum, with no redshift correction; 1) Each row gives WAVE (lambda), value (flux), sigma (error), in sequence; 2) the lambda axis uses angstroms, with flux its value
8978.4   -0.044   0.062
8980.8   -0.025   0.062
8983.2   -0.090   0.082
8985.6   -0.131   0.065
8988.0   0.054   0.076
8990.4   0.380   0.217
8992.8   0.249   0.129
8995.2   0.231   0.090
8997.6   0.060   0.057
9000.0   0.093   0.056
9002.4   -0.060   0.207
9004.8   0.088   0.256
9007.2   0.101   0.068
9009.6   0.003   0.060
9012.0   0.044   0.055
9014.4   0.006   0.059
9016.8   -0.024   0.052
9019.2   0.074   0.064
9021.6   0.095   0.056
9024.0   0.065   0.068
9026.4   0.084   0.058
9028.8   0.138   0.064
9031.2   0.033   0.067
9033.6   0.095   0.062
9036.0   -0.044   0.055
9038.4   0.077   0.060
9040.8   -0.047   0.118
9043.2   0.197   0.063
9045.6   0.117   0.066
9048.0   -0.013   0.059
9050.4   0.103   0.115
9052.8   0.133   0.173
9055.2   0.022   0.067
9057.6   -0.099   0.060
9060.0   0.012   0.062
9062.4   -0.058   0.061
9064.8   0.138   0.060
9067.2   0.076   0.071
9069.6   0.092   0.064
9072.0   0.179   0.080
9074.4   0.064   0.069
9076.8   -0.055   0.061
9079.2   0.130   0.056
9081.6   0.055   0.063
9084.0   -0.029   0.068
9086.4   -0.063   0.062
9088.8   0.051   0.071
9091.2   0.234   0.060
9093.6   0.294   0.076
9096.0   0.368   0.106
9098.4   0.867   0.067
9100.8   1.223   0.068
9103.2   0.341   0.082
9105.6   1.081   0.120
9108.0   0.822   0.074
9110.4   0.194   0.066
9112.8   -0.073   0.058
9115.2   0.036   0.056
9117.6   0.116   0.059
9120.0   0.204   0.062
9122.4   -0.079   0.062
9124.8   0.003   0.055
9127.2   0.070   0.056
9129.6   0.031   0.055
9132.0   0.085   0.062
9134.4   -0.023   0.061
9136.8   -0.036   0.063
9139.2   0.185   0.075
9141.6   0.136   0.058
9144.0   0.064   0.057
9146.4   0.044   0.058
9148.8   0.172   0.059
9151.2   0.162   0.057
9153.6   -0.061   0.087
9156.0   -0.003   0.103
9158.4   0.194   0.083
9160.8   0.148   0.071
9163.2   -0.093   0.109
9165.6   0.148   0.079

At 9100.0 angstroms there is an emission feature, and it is [O II]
